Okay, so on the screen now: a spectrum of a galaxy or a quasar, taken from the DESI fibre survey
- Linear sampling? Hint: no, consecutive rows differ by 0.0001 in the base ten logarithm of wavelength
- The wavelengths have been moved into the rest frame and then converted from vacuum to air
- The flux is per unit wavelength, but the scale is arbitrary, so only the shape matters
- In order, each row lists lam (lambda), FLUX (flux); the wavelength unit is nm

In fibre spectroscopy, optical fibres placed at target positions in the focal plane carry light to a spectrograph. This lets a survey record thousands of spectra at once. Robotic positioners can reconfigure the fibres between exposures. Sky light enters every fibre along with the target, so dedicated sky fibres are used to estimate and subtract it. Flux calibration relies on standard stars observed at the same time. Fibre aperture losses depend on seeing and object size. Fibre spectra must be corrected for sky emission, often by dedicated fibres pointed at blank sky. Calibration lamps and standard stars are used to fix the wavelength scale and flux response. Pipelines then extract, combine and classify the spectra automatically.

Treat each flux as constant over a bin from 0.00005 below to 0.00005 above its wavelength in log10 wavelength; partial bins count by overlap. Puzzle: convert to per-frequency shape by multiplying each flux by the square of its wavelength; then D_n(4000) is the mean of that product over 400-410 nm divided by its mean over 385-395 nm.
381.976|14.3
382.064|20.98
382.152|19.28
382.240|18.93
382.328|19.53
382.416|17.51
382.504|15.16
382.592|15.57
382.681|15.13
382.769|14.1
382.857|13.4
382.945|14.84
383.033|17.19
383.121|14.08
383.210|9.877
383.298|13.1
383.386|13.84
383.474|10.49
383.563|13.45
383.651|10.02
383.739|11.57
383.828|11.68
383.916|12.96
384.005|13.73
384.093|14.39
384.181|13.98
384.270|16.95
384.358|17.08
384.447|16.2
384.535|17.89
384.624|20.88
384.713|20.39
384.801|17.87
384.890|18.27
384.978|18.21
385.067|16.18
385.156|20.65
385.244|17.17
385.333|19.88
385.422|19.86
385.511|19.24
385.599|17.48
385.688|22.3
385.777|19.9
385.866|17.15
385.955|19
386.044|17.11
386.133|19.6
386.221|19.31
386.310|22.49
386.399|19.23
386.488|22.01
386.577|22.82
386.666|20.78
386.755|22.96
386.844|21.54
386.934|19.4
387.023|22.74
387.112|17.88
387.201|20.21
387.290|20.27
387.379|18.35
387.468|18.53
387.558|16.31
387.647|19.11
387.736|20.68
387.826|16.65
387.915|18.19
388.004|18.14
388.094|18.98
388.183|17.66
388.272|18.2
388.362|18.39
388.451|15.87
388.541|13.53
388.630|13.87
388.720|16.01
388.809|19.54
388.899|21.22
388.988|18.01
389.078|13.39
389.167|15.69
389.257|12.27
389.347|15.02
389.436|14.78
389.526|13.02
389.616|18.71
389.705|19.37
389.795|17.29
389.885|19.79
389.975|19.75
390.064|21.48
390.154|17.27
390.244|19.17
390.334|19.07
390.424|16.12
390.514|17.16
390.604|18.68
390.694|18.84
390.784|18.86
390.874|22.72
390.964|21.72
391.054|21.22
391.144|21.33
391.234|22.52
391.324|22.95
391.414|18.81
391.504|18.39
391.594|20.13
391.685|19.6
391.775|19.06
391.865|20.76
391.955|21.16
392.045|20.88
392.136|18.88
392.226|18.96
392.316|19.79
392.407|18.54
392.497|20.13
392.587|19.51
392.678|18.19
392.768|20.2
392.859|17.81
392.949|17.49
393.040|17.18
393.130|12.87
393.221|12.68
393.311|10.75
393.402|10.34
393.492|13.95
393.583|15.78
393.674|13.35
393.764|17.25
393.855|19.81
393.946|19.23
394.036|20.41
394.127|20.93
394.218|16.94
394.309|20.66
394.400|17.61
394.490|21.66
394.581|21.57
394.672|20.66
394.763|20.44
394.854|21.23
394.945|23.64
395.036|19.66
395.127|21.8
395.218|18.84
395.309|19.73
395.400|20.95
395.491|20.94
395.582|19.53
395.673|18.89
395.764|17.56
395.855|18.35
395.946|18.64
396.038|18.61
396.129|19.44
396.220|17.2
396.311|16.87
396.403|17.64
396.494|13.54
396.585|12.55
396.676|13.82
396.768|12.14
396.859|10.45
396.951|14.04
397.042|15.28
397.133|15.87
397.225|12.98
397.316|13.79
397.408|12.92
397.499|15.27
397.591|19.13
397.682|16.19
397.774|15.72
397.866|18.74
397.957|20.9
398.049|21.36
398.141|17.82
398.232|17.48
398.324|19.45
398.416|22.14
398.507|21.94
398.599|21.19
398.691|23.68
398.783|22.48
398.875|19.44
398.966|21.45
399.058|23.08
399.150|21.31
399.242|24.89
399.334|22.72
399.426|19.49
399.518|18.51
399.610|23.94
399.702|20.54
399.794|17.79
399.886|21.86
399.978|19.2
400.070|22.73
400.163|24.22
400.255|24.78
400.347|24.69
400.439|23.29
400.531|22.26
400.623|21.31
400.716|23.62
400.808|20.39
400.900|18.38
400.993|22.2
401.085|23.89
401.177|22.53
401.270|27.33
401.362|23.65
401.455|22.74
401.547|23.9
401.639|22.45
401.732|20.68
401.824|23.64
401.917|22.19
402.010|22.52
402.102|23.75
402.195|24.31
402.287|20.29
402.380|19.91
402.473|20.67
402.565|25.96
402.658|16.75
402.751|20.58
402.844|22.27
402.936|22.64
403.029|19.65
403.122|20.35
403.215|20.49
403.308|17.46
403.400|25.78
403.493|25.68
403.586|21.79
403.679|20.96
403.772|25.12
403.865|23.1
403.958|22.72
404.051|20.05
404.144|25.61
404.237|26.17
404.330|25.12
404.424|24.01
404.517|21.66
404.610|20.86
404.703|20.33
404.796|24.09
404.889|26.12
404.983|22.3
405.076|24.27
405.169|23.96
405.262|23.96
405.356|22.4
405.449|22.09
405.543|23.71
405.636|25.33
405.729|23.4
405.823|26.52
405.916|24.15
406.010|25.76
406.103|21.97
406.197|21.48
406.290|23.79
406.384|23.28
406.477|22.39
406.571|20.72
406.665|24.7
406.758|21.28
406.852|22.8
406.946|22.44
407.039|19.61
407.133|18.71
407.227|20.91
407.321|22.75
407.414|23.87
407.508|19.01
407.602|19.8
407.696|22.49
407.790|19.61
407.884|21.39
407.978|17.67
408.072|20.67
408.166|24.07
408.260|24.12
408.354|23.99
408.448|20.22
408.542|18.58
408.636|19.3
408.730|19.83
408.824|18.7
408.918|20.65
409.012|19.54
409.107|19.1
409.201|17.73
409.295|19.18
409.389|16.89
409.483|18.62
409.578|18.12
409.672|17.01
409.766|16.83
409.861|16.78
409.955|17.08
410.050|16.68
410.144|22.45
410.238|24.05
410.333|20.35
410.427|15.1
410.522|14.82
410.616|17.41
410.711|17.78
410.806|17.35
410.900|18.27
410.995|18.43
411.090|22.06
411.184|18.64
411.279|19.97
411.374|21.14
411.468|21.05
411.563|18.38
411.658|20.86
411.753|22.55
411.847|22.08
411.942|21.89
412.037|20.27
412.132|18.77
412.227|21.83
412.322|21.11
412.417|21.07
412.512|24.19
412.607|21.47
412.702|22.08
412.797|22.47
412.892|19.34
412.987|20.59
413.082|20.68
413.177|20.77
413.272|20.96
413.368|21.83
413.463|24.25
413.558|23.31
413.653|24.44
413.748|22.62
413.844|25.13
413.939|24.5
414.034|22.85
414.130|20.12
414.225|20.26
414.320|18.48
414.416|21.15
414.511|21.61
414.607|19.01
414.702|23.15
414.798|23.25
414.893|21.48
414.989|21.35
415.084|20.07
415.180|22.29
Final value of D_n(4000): 1.3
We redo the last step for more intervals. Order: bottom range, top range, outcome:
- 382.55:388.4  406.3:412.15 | 1.29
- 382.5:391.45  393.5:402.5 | 1.19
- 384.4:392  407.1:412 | 1.16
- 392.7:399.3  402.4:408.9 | 1.29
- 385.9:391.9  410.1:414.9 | 1.25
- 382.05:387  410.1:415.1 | 1.40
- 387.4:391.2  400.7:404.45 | 1.34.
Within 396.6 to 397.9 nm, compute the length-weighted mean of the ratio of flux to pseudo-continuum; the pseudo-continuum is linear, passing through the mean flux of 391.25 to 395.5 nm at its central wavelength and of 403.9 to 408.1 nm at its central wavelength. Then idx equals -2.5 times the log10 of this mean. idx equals 0.336 mag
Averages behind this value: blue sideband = 18.8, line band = 14.6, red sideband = 22.6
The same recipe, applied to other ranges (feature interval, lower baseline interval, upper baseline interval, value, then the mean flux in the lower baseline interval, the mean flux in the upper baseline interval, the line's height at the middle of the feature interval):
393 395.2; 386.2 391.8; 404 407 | 0.13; 18.8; 23.3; 20.2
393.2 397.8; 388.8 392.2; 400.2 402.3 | 0.20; 18.8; 22.9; 20.7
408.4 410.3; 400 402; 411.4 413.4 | 0.15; 22.8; 21.1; 21.6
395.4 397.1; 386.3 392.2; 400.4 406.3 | 0.25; 18.8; 22.8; 20.8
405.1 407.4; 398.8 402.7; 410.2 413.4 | -0.08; 22.1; 20.3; 21.2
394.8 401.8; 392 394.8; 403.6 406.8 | 0.02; 17.9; 23.3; 20.1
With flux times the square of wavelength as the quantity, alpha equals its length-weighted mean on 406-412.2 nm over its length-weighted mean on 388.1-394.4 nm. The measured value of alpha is 1.23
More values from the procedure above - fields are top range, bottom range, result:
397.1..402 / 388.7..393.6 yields 1.20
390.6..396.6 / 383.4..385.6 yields 1.21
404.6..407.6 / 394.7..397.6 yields 1.39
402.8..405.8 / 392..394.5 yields 1.39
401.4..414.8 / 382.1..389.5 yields 1.39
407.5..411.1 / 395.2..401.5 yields 1.04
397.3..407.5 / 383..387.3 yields 1.36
